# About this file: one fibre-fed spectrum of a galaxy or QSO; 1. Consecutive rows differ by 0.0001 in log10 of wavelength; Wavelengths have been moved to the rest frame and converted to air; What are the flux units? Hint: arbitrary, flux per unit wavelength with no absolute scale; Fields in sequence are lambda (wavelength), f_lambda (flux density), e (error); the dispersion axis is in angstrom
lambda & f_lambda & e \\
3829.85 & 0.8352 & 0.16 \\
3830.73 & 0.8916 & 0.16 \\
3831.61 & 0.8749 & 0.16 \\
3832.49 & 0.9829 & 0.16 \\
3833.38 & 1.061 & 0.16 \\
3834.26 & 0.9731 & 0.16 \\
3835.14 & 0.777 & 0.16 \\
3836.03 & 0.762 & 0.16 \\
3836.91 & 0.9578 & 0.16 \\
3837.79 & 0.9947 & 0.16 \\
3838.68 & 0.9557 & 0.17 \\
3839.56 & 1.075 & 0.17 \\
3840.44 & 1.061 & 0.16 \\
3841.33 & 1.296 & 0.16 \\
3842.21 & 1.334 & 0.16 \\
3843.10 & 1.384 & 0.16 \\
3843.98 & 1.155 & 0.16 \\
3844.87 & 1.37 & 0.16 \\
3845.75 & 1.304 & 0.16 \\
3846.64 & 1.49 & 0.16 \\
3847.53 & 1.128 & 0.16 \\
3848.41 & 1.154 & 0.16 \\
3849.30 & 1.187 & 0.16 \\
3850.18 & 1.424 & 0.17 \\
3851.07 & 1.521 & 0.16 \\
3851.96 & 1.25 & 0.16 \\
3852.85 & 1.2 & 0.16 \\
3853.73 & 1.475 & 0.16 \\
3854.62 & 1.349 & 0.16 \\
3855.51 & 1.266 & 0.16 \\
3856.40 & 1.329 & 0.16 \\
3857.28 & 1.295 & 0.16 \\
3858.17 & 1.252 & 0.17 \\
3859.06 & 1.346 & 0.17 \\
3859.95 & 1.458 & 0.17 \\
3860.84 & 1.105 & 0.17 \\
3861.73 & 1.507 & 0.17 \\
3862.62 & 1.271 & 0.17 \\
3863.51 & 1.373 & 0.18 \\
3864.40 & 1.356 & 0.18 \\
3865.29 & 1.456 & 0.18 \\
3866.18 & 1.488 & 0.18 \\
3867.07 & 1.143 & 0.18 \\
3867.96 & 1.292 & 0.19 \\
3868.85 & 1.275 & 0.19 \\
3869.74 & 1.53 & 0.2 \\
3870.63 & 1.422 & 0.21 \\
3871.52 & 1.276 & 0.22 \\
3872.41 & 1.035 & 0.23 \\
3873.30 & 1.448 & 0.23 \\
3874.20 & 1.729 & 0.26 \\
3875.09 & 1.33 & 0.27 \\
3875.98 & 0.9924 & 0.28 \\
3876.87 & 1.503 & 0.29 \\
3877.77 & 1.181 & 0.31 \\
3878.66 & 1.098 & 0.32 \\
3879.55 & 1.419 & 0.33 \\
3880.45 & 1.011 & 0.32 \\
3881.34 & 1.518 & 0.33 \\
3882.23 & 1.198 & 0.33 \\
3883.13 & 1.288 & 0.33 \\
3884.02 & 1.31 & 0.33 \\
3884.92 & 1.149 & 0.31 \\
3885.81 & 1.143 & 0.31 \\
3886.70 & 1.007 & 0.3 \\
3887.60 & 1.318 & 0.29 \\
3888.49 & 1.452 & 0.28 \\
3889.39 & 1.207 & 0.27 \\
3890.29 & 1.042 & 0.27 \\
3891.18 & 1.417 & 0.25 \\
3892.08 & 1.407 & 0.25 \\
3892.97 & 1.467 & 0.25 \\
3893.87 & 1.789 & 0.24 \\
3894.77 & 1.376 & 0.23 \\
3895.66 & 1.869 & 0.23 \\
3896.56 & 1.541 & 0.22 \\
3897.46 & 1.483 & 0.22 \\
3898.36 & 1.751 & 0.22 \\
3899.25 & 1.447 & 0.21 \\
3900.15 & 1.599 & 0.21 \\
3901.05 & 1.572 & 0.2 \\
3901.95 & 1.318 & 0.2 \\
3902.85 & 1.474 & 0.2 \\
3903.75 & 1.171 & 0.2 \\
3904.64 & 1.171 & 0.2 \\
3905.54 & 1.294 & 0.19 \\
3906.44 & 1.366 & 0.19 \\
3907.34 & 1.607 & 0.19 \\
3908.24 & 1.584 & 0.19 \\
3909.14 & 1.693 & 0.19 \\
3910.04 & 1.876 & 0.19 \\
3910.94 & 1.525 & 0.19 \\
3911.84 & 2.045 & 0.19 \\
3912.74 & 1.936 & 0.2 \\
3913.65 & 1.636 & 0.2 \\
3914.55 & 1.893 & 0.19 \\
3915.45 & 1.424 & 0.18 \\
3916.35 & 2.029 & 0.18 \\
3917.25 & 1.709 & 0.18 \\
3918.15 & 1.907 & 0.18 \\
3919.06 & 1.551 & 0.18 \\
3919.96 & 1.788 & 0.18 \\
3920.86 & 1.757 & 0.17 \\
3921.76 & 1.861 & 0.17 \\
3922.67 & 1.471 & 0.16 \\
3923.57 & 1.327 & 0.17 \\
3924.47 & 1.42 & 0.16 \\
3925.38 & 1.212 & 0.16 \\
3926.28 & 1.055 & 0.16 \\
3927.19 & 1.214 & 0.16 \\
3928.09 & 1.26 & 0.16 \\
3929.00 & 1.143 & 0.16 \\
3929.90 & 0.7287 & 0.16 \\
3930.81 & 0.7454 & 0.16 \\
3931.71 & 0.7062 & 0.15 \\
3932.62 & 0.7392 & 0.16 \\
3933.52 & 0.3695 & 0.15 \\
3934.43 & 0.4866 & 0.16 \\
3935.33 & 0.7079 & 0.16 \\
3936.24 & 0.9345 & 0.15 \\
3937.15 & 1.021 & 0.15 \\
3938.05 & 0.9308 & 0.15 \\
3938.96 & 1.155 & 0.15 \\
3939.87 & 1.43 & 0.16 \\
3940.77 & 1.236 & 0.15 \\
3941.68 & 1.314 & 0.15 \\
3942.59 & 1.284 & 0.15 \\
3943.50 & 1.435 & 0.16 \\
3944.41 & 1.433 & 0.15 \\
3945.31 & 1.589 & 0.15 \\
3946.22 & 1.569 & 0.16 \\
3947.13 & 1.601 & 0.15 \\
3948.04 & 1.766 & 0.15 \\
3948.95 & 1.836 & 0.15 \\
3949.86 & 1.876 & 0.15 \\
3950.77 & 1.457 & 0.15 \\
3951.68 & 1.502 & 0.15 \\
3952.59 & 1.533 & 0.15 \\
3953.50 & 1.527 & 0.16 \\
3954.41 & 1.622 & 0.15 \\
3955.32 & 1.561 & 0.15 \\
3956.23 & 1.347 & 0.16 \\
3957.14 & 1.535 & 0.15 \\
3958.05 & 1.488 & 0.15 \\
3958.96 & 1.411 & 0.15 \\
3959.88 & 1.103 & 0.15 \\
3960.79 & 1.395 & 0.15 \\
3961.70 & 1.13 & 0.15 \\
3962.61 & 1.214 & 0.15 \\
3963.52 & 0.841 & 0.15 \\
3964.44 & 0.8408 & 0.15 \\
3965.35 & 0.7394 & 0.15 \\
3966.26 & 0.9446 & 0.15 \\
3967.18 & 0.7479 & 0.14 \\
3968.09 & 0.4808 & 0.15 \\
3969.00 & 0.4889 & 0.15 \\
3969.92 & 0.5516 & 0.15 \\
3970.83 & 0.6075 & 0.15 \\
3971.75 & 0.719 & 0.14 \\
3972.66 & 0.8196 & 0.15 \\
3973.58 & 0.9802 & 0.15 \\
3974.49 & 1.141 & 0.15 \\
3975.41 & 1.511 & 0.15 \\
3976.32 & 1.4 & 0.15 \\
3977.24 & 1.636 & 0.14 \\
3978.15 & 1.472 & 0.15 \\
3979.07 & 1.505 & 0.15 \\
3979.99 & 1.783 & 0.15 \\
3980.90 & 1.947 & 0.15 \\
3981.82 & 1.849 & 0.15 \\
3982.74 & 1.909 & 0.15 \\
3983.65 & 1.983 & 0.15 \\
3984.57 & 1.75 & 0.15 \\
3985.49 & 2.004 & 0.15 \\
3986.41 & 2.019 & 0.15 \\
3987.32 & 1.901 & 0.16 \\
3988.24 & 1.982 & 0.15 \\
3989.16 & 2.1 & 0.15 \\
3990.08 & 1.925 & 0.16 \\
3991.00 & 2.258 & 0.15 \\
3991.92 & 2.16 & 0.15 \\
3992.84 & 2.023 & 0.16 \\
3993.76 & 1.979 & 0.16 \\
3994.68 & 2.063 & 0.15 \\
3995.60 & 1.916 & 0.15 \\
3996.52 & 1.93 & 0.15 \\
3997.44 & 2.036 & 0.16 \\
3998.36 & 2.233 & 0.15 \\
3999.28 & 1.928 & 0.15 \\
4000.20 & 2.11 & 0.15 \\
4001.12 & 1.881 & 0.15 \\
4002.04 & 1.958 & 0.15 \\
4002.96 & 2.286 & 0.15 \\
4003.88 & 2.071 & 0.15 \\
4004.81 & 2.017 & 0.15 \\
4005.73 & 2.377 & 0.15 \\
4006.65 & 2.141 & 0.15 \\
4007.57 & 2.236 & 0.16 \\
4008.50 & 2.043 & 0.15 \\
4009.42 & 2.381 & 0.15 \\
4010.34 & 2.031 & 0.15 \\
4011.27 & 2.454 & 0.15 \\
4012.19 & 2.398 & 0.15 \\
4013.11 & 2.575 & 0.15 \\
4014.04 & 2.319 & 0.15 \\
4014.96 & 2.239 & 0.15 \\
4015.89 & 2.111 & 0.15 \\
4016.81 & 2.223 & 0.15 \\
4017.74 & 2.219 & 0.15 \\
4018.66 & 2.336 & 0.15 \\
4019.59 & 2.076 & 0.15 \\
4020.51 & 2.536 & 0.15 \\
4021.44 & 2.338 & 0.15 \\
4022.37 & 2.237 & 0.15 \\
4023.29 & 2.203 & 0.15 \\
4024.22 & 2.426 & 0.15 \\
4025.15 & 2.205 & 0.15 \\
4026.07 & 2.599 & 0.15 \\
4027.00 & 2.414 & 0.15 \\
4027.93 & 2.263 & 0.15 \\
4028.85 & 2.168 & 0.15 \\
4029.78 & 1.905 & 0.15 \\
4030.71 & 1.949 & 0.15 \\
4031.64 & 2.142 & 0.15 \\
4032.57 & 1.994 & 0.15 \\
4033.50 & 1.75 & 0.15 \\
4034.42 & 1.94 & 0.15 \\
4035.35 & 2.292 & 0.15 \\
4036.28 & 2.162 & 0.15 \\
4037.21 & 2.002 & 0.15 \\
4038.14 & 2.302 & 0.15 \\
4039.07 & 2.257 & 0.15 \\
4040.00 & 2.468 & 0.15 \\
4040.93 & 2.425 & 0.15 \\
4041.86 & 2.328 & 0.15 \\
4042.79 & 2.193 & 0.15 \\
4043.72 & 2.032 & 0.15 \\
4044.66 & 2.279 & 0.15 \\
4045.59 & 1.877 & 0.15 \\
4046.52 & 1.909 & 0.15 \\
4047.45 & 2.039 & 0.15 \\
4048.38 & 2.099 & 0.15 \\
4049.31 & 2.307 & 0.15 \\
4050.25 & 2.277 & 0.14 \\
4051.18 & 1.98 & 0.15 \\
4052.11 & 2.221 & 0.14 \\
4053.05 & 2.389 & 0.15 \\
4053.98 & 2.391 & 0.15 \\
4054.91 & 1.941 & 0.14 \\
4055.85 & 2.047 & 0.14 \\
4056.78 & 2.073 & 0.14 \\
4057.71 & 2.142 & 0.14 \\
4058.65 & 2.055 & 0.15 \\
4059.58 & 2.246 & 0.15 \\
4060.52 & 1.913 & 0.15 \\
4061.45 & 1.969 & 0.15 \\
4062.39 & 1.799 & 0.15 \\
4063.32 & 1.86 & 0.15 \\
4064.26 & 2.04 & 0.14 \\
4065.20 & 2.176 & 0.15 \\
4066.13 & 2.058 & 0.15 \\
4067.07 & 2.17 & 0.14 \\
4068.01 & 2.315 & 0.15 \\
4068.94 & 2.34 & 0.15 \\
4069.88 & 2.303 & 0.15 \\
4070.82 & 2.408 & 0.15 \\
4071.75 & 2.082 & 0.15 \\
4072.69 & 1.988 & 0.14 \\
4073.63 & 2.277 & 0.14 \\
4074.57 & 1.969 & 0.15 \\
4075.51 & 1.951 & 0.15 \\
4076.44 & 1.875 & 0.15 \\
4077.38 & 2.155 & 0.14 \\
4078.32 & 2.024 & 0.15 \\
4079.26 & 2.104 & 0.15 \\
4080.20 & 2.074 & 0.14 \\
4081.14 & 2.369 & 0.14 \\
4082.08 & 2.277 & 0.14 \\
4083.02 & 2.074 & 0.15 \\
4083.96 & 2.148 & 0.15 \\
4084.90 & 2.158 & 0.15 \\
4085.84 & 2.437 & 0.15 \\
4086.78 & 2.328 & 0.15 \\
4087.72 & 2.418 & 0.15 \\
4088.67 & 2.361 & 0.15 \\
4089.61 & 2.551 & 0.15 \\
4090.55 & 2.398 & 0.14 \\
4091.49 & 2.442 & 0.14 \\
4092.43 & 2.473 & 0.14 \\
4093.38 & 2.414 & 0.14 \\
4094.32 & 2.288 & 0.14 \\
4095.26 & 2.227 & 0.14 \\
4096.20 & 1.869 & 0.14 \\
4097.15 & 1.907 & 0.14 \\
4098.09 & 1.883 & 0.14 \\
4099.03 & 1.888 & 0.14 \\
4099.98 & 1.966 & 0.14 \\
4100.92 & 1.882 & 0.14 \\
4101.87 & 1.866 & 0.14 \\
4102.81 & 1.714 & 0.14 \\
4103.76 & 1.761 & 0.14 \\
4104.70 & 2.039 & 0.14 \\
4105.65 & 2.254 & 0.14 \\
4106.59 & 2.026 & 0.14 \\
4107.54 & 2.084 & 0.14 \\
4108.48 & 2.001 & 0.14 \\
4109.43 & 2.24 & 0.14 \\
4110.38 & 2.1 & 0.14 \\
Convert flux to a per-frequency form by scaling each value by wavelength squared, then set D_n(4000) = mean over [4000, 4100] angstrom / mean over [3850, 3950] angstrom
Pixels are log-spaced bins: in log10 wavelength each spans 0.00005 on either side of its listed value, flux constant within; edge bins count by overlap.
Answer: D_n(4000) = 1.72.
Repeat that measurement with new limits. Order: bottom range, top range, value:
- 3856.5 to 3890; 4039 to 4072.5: 1.81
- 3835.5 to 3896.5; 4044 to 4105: 1.82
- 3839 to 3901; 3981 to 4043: 1.73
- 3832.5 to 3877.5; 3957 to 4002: 1.29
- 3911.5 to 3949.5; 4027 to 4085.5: 1.68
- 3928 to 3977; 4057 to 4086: 1.96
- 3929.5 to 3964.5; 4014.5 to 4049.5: 1.83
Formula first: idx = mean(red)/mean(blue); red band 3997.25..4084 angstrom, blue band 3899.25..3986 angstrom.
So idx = 1.6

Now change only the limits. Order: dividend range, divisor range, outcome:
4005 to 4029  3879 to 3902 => 1.65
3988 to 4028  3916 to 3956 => 1.64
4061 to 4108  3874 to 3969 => 1.58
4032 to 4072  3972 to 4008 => 1.14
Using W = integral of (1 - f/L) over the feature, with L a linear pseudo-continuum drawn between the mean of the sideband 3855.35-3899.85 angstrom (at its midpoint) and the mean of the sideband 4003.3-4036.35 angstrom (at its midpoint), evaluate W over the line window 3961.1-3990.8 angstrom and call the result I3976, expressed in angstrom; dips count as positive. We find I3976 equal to 9.3 angstrom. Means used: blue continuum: 1.35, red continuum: 2.22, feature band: 1.35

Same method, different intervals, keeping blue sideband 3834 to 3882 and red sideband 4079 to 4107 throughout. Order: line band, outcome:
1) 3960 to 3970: 4.8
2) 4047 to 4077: -1.2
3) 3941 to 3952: 0.4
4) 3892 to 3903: -1.1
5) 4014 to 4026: -2.5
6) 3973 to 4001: -1.4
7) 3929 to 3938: 4.7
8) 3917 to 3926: -0.5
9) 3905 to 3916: -1.4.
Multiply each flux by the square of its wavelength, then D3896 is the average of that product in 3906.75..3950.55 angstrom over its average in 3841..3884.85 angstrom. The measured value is 1.1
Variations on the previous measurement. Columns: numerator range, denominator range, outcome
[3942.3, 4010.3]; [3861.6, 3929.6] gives 1.17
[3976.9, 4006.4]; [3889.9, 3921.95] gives 1.29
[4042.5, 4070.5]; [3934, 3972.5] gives 1.86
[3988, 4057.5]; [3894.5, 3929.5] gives 1.48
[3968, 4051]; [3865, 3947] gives 1.54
